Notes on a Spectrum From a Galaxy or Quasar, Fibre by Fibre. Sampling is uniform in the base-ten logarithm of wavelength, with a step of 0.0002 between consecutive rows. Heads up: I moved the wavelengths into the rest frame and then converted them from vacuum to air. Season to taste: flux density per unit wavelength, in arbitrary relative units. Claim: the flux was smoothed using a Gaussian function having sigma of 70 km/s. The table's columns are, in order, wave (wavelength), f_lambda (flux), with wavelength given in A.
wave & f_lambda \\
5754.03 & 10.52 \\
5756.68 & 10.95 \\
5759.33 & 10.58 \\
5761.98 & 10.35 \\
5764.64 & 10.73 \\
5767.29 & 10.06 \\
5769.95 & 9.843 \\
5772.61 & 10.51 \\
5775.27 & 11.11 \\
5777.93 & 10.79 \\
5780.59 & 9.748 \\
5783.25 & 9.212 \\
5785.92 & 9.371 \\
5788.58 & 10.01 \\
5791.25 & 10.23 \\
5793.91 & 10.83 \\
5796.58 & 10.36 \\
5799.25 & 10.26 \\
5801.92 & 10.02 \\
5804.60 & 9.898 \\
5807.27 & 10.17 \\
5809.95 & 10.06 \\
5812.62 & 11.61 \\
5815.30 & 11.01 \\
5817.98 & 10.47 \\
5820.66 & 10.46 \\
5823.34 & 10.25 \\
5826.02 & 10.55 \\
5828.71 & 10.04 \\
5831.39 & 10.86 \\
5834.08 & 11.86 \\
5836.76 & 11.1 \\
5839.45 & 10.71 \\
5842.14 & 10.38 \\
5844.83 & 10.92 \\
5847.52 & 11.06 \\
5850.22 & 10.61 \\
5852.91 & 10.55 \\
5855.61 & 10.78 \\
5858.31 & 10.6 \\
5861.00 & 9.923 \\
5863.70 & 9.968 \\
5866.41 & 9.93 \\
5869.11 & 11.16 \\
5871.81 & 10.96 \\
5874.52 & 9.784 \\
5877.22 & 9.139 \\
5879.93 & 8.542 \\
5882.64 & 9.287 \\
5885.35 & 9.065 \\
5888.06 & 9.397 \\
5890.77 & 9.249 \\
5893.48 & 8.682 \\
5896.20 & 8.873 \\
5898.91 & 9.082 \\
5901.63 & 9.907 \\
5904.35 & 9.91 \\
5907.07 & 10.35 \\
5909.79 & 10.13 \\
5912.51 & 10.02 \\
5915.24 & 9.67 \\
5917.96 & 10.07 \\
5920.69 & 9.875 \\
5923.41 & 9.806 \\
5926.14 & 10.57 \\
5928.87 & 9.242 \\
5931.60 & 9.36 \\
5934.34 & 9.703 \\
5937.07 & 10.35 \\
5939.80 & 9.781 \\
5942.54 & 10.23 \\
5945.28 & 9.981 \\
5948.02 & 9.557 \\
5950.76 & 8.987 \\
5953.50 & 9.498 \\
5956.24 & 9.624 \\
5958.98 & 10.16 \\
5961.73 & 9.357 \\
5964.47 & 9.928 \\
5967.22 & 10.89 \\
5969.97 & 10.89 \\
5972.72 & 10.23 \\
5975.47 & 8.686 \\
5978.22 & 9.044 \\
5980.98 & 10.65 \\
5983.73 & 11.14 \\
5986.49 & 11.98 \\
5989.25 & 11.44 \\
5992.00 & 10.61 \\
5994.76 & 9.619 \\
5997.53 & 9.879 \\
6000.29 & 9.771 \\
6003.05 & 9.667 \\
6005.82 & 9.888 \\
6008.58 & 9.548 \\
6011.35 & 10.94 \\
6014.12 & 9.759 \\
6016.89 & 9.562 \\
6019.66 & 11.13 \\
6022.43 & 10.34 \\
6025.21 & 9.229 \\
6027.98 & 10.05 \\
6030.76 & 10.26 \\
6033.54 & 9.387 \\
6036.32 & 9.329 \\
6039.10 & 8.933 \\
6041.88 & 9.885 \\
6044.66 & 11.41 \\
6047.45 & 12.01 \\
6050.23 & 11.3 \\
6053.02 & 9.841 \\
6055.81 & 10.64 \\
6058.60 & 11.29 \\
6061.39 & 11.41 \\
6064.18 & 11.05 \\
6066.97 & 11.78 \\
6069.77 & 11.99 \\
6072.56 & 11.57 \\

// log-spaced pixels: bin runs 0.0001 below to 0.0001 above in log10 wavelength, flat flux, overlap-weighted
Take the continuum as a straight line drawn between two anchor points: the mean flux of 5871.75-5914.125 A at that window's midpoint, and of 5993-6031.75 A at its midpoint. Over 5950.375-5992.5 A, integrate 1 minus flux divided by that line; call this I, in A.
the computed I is -1.7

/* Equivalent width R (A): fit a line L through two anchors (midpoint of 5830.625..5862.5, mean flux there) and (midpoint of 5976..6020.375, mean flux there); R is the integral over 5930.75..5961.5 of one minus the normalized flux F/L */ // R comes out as 2.0 A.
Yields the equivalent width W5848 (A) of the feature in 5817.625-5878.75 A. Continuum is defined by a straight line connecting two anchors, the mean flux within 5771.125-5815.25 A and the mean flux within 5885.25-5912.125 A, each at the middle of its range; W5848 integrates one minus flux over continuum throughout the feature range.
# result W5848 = -4.0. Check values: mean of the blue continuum 10.3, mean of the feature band 10.5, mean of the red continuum 9.51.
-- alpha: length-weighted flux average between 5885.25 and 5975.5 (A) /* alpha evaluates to 9.76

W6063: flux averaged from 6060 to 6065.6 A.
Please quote 11.2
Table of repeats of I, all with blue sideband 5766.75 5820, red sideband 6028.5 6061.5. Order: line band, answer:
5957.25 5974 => 0.24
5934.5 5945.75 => 0.34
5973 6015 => 0.87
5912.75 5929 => 0.67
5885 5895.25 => 1.24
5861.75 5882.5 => 0.88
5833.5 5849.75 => -1.00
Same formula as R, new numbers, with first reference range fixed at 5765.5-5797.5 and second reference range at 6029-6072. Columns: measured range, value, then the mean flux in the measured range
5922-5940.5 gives 1.1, 9.84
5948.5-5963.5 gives 1.4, 9.54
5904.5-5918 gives 0.5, 10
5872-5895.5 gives 2.6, 9.22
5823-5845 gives -1.0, 10.8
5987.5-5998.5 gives 0.1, 10.5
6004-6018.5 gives 0.9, 9.95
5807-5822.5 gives -0.6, 10.6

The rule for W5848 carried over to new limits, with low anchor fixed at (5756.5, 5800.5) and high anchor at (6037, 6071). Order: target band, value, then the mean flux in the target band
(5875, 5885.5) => 1.4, 9.07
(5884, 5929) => 3.9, 9.65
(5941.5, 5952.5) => 1.0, 9.66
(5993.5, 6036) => 3.6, 9.92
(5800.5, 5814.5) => 0.0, 10.4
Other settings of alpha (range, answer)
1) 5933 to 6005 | 10.1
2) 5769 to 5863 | 10.5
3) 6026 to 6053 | 10.2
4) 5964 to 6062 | 10.3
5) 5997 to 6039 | 9.89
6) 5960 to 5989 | 10.3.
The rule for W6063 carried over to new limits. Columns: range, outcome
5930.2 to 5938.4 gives 9.8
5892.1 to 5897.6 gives 8.79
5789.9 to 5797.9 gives 10.5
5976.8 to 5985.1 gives 10.3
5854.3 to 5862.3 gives 10.4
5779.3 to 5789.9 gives 9.59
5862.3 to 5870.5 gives 10.3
